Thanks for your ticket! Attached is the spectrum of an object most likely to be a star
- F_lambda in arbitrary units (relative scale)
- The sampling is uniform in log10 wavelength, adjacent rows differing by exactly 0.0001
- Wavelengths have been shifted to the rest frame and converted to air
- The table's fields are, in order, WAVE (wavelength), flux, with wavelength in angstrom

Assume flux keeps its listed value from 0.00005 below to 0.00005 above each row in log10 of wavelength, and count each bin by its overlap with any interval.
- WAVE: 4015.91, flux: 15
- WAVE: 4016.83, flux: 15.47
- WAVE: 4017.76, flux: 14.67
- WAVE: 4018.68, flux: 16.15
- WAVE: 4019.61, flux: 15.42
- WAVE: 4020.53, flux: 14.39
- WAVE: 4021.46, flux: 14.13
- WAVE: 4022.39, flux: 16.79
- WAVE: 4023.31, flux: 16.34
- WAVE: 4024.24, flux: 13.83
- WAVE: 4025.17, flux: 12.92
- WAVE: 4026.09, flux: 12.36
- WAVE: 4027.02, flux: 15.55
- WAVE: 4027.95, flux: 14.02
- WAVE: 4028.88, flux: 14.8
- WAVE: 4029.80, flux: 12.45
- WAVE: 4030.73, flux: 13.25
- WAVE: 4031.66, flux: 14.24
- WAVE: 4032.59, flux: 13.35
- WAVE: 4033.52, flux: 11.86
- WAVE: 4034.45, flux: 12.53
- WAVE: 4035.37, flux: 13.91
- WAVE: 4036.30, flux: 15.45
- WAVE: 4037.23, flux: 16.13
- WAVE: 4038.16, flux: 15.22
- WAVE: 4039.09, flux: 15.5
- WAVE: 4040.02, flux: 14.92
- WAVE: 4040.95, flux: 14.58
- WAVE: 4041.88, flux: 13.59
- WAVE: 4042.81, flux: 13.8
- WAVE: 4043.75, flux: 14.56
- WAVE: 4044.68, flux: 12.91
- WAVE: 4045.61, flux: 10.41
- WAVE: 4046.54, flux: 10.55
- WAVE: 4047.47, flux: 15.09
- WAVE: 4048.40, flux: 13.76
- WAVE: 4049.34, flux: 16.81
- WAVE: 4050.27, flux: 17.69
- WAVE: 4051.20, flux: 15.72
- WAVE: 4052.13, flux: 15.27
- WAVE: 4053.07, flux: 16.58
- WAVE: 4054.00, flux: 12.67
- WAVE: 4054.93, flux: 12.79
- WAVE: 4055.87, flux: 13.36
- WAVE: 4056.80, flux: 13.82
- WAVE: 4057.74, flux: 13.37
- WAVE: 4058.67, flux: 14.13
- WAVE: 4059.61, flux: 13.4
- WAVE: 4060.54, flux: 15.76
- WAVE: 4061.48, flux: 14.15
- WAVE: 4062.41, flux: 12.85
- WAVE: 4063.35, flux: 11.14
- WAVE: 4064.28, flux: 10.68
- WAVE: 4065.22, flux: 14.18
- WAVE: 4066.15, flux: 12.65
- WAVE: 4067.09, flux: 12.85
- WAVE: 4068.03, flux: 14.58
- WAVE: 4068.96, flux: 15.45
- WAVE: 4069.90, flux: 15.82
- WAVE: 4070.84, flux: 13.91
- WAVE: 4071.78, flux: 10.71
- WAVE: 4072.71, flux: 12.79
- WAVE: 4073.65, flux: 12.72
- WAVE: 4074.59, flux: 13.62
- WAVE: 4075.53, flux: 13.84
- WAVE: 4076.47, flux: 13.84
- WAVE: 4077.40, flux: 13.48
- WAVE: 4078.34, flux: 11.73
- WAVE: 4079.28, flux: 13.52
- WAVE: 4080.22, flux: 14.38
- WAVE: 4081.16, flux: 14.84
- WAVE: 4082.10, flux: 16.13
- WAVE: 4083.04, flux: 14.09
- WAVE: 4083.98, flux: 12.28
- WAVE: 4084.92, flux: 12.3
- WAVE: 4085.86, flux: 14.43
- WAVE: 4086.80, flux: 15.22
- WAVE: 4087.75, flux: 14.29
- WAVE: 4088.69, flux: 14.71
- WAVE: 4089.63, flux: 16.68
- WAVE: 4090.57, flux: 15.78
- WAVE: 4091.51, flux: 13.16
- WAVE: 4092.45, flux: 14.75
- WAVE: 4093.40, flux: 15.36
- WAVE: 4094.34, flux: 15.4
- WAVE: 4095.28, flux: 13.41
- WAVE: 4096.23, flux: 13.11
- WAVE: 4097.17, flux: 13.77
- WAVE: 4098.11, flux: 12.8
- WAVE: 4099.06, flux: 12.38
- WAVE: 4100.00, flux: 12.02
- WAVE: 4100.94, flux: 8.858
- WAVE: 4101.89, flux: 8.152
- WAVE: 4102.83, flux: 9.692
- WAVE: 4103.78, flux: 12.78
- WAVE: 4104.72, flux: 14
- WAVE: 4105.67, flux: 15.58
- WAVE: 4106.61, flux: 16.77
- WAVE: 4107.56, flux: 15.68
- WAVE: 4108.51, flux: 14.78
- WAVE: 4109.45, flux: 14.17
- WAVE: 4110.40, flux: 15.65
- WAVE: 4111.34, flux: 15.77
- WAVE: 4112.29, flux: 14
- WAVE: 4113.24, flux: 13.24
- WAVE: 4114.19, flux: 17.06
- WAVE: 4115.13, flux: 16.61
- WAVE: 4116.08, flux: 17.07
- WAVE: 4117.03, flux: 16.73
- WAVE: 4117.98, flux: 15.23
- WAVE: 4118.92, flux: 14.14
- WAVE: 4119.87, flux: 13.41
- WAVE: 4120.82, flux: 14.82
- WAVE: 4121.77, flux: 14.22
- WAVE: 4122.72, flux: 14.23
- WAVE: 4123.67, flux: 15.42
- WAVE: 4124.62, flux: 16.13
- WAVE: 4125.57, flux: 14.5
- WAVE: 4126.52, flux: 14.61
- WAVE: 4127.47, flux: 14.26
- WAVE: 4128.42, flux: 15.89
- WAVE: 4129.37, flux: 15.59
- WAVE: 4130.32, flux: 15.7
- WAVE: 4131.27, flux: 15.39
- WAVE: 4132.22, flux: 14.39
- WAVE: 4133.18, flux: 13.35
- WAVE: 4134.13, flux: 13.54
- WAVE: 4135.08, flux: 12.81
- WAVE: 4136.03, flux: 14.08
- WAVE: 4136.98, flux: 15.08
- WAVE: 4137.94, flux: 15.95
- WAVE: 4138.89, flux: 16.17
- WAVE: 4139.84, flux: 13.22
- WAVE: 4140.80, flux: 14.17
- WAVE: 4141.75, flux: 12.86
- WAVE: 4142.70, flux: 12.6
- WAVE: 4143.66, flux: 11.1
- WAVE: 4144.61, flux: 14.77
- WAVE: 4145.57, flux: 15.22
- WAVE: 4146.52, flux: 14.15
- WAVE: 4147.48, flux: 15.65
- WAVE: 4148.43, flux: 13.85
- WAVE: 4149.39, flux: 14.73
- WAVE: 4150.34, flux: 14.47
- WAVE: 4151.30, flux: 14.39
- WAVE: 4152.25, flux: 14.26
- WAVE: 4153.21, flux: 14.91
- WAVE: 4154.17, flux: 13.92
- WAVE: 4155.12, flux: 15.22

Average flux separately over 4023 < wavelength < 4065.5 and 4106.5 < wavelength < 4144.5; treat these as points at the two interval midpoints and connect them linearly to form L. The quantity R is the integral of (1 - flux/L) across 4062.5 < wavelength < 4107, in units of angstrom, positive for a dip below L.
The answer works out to 2.6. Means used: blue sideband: 14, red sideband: 14.7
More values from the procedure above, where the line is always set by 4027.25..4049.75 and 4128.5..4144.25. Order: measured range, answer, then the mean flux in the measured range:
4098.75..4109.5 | 0.93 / 12.9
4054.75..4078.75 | 1.04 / 13.4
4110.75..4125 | -1.09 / 15.2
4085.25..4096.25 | -0.53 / 14.7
